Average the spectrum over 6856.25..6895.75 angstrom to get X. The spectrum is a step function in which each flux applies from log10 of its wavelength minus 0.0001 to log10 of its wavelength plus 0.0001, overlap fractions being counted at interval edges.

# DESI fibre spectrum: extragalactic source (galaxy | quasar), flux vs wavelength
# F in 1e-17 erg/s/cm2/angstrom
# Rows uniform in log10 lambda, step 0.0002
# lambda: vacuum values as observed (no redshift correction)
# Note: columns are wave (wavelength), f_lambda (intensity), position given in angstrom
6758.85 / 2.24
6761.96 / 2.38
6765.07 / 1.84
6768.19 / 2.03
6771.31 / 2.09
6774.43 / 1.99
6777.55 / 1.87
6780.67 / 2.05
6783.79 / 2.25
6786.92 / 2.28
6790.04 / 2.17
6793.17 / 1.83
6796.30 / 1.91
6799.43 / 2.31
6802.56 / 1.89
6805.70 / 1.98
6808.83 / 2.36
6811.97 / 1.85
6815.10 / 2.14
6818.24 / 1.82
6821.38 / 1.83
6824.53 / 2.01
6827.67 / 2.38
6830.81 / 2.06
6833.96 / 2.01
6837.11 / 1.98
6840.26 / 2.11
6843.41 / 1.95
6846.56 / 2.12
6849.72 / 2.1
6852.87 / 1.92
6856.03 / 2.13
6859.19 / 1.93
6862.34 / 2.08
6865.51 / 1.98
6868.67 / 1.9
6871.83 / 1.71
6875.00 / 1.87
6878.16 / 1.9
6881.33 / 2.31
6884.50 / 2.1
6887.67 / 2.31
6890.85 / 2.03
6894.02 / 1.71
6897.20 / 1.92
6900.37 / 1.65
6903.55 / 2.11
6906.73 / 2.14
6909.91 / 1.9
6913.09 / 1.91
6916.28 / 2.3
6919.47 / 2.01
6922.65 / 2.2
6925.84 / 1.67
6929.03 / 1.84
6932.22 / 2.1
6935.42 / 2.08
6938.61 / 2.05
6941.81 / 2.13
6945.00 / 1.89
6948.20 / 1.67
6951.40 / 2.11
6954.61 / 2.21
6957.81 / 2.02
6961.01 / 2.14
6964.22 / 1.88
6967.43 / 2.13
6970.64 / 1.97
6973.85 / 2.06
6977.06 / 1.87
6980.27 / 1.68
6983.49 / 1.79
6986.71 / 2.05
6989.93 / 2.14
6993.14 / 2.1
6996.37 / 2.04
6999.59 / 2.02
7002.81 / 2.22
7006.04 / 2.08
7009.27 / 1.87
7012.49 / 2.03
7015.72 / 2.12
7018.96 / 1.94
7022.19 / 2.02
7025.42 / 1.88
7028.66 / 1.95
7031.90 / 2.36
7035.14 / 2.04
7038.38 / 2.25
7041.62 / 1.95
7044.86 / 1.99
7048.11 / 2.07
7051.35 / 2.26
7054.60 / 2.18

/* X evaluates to 1.99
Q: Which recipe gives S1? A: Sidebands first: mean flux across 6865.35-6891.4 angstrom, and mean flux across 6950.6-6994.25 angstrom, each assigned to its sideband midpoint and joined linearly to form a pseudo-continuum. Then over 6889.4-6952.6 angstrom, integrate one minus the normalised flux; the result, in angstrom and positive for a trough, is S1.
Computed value 1.3 angstrom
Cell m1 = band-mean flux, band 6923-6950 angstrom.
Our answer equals 1.94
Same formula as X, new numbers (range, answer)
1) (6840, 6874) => 1.99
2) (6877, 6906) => 2.01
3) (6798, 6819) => 2.06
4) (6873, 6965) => 2.01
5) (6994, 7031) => 2.02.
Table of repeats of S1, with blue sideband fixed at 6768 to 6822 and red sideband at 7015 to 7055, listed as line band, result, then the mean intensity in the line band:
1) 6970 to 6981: 0.9 angstrom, 1.91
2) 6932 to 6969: 0.5 angstrom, 2.03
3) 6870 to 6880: 1.0 angstrom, 1.84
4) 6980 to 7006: 0.5 angstrom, 2.03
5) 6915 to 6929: 0.3 angstrom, 2.02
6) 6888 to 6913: 1.4 angstrom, 1.94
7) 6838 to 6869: 0.3 angstrom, 2.03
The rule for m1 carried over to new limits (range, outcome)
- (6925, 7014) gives 2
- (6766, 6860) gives 2.04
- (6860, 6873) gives 1.93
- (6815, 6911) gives 2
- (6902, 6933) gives 2.02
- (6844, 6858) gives 2.05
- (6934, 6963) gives 2.03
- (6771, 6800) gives 2.07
